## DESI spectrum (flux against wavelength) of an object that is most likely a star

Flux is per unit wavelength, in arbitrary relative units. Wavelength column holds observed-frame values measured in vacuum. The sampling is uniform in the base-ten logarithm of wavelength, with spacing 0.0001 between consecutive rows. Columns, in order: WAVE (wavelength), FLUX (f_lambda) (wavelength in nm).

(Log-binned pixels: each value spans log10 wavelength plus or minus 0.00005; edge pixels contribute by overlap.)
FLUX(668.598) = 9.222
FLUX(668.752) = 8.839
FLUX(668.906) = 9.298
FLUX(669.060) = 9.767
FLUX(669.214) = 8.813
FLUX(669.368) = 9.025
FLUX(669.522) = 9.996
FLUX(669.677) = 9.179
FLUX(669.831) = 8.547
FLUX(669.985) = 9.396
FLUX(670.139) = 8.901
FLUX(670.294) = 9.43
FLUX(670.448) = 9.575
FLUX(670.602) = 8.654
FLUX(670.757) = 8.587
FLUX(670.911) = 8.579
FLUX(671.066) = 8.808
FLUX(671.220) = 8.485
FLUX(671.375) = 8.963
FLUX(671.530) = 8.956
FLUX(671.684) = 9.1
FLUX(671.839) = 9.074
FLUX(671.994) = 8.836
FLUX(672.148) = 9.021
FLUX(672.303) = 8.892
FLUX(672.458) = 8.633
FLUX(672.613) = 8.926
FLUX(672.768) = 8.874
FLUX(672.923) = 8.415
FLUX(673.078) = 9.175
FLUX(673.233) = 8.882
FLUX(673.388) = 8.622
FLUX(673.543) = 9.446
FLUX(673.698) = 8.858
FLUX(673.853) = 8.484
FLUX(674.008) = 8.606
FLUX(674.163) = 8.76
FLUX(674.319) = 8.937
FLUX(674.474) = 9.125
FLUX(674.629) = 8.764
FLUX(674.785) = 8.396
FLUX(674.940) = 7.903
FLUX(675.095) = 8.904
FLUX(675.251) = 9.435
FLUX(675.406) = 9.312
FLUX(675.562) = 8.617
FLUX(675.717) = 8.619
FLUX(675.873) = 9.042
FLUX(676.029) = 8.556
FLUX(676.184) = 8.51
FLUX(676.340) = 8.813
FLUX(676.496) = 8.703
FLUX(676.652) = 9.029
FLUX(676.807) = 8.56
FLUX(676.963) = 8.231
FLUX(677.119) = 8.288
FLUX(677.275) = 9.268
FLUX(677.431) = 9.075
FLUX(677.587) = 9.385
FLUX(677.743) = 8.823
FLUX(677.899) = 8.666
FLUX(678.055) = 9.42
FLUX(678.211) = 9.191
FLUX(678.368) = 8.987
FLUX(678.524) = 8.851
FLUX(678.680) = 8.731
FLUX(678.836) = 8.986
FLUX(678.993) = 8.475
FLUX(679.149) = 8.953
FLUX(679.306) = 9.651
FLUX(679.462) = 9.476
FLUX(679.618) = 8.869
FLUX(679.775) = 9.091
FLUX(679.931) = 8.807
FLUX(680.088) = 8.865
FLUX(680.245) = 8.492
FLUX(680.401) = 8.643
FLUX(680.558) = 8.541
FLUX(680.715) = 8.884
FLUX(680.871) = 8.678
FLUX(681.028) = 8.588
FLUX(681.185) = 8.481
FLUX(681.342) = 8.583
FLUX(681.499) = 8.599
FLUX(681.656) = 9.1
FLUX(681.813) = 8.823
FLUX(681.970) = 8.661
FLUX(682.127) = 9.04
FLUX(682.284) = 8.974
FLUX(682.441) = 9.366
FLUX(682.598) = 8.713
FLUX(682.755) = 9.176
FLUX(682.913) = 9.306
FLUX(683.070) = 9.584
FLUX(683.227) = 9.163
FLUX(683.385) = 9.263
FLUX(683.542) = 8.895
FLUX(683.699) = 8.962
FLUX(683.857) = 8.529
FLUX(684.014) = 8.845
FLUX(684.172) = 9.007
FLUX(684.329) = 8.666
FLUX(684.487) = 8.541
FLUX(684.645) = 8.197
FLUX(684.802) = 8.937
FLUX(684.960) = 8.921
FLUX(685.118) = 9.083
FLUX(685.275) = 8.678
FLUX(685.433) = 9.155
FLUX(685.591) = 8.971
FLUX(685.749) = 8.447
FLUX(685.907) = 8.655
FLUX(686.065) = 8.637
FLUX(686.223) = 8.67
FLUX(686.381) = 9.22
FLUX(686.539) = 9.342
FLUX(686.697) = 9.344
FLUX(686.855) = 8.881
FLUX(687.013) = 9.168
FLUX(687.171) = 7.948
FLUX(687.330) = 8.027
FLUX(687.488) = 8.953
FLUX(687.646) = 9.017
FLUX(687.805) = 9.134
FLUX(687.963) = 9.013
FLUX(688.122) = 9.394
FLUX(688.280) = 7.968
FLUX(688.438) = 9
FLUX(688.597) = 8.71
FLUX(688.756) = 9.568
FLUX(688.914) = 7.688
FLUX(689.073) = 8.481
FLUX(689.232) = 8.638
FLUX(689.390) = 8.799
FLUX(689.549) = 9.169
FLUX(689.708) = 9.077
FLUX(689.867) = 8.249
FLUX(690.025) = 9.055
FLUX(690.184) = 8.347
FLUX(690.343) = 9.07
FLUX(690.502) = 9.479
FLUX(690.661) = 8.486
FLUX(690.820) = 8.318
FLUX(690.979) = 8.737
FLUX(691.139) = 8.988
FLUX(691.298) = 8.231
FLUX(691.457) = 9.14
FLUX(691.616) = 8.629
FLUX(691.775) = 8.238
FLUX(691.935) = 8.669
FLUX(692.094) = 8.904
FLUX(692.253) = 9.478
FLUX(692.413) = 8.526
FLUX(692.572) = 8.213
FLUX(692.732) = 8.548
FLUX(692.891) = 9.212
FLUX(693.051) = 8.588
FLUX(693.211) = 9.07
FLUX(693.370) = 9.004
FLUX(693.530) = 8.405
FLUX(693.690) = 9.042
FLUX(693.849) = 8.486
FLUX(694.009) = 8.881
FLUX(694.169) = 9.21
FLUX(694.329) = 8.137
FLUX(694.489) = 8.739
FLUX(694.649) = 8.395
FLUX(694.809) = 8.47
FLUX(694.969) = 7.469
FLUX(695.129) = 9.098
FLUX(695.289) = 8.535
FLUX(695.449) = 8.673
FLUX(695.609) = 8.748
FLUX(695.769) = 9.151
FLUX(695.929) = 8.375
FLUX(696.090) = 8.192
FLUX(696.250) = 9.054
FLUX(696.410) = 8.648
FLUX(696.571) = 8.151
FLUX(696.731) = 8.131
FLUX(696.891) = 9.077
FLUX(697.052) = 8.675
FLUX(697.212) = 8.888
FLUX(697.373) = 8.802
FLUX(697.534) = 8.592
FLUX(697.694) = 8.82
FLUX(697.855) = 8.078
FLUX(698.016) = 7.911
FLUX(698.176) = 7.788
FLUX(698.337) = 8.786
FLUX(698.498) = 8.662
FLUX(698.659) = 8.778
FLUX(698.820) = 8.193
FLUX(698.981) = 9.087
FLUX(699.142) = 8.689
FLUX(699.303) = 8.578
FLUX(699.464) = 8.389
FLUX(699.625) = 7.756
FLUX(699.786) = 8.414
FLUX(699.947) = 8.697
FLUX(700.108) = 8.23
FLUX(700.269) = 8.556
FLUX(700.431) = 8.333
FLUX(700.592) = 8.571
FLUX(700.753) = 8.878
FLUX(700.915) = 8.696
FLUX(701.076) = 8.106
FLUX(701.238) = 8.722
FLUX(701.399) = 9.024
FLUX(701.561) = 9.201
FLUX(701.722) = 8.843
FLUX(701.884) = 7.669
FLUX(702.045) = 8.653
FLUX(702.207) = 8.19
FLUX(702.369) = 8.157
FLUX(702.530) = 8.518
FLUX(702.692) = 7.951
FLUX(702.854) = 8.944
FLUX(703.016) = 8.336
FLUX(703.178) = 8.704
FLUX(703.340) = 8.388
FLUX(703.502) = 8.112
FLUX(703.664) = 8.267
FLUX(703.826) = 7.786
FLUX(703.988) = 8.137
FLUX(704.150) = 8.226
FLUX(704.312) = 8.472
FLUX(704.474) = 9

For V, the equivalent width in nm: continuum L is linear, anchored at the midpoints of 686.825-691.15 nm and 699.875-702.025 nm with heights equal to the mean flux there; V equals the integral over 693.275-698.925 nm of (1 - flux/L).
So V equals 0.05 nm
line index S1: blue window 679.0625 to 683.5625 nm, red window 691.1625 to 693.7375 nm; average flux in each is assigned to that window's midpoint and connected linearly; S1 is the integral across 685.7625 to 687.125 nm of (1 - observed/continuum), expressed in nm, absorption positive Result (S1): -0.014 nm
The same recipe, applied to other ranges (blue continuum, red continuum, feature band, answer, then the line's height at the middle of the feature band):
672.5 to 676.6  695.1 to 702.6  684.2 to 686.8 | -0.05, 8.68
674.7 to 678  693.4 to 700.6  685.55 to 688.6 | -0.06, 8.65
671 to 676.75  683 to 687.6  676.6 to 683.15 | -0.05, 8.84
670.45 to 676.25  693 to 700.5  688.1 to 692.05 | -0.04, 8.63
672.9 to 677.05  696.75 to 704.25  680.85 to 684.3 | -0.10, 8.68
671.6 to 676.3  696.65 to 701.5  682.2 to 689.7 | -0.16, 8.69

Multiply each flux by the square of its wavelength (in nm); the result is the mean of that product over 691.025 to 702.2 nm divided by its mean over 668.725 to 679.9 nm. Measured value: 1.0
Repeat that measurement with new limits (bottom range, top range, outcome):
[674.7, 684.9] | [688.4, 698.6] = 1.02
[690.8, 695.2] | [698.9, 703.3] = 1.00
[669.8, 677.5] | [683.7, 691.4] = 1.04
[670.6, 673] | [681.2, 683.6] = 1.06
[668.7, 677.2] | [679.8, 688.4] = 1.03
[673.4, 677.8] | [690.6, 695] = 1.04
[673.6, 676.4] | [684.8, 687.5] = 1.04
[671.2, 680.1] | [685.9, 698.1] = 1.03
